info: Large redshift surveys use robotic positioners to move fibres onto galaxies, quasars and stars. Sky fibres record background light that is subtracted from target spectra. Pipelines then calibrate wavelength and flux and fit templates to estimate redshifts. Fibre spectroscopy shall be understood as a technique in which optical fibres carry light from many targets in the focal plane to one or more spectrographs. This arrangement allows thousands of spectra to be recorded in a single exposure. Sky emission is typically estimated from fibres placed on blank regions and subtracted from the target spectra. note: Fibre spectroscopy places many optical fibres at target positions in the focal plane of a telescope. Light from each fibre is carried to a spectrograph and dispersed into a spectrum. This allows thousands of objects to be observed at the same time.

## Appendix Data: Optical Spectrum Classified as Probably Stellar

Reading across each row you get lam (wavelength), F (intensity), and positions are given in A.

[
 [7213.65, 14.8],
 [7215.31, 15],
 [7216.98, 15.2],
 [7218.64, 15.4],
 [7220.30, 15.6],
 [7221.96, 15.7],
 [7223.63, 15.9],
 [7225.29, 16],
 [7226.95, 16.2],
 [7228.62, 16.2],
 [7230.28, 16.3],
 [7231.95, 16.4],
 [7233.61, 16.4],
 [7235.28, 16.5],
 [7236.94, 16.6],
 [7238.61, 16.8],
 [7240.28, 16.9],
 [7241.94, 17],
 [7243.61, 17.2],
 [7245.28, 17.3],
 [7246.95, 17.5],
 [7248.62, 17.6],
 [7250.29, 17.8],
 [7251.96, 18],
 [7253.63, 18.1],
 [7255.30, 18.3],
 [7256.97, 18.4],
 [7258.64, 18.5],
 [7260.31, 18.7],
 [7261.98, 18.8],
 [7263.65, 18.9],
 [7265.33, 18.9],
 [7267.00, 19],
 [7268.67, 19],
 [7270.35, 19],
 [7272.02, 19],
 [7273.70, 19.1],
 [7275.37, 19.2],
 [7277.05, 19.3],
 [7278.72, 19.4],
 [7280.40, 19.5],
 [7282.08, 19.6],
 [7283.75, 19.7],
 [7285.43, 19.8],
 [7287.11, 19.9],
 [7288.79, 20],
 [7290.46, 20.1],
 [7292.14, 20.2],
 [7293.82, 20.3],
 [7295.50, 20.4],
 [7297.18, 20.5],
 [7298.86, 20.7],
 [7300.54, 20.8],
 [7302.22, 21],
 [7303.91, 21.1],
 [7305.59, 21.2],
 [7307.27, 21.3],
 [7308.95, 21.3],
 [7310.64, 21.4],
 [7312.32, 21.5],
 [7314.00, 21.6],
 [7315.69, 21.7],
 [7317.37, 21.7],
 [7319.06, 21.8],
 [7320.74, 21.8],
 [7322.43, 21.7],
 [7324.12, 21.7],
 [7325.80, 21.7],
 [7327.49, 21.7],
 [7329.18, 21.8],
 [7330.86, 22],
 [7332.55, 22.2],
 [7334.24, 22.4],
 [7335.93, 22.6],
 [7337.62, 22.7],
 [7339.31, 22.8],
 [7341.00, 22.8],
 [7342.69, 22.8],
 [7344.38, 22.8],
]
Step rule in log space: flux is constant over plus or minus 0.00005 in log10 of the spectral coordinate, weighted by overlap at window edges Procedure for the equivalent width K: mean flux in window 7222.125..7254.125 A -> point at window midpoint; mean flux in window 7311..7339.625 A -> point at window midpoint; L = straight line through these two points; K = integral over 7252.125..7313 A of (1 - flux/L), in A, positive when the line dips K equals -1.0 A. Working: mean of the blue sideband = 16.8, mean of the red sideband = 21.9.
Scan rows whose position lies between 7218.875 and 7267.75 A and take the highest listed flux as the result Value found 19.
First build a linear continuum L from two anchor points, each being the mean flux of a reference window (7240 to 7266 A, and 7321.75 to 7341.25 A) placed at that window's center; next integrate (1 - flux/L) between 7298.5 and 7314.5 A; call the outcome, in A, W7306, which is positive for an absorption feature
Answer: -0.3 A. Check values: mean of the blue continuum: 18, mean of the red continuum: 22.2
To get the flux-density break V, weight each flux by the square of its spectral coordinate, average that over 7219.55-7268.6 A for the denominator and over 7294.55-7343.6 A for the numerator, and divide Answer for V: 1.28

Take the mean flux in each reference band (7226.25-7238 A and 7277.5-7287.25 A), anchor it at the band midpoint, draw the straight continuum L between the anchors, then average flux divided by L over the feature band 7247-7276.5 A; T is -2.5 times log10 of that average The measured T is -0.017 mag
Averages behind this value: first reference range 16.4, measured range 18.6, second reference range 19.6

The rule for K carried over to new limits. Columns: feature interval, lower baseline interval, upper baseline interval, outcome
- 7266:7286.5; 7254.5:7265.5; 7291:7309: 0.2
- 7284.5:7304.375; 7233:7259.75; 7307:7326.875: -0.1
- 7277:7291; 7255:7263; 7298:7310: 0.2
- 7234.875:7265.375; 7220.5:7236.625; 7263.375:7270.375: -0.1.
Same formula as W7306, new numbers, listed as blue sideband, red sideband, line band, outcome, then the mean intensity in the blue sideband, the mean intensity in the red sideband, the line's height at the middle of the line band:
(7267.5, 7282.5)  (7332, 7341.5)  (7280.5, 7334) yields -0.2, 19.2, 22.6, 21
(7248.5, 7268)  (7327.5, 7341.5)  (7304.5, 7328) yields -0.2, 18.5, 22.4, 21.4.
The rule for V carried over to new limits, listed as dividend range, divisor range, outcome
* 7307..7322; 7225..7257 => 1.29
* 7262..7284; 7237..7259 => 1.10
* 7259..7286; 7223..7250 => 1.16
